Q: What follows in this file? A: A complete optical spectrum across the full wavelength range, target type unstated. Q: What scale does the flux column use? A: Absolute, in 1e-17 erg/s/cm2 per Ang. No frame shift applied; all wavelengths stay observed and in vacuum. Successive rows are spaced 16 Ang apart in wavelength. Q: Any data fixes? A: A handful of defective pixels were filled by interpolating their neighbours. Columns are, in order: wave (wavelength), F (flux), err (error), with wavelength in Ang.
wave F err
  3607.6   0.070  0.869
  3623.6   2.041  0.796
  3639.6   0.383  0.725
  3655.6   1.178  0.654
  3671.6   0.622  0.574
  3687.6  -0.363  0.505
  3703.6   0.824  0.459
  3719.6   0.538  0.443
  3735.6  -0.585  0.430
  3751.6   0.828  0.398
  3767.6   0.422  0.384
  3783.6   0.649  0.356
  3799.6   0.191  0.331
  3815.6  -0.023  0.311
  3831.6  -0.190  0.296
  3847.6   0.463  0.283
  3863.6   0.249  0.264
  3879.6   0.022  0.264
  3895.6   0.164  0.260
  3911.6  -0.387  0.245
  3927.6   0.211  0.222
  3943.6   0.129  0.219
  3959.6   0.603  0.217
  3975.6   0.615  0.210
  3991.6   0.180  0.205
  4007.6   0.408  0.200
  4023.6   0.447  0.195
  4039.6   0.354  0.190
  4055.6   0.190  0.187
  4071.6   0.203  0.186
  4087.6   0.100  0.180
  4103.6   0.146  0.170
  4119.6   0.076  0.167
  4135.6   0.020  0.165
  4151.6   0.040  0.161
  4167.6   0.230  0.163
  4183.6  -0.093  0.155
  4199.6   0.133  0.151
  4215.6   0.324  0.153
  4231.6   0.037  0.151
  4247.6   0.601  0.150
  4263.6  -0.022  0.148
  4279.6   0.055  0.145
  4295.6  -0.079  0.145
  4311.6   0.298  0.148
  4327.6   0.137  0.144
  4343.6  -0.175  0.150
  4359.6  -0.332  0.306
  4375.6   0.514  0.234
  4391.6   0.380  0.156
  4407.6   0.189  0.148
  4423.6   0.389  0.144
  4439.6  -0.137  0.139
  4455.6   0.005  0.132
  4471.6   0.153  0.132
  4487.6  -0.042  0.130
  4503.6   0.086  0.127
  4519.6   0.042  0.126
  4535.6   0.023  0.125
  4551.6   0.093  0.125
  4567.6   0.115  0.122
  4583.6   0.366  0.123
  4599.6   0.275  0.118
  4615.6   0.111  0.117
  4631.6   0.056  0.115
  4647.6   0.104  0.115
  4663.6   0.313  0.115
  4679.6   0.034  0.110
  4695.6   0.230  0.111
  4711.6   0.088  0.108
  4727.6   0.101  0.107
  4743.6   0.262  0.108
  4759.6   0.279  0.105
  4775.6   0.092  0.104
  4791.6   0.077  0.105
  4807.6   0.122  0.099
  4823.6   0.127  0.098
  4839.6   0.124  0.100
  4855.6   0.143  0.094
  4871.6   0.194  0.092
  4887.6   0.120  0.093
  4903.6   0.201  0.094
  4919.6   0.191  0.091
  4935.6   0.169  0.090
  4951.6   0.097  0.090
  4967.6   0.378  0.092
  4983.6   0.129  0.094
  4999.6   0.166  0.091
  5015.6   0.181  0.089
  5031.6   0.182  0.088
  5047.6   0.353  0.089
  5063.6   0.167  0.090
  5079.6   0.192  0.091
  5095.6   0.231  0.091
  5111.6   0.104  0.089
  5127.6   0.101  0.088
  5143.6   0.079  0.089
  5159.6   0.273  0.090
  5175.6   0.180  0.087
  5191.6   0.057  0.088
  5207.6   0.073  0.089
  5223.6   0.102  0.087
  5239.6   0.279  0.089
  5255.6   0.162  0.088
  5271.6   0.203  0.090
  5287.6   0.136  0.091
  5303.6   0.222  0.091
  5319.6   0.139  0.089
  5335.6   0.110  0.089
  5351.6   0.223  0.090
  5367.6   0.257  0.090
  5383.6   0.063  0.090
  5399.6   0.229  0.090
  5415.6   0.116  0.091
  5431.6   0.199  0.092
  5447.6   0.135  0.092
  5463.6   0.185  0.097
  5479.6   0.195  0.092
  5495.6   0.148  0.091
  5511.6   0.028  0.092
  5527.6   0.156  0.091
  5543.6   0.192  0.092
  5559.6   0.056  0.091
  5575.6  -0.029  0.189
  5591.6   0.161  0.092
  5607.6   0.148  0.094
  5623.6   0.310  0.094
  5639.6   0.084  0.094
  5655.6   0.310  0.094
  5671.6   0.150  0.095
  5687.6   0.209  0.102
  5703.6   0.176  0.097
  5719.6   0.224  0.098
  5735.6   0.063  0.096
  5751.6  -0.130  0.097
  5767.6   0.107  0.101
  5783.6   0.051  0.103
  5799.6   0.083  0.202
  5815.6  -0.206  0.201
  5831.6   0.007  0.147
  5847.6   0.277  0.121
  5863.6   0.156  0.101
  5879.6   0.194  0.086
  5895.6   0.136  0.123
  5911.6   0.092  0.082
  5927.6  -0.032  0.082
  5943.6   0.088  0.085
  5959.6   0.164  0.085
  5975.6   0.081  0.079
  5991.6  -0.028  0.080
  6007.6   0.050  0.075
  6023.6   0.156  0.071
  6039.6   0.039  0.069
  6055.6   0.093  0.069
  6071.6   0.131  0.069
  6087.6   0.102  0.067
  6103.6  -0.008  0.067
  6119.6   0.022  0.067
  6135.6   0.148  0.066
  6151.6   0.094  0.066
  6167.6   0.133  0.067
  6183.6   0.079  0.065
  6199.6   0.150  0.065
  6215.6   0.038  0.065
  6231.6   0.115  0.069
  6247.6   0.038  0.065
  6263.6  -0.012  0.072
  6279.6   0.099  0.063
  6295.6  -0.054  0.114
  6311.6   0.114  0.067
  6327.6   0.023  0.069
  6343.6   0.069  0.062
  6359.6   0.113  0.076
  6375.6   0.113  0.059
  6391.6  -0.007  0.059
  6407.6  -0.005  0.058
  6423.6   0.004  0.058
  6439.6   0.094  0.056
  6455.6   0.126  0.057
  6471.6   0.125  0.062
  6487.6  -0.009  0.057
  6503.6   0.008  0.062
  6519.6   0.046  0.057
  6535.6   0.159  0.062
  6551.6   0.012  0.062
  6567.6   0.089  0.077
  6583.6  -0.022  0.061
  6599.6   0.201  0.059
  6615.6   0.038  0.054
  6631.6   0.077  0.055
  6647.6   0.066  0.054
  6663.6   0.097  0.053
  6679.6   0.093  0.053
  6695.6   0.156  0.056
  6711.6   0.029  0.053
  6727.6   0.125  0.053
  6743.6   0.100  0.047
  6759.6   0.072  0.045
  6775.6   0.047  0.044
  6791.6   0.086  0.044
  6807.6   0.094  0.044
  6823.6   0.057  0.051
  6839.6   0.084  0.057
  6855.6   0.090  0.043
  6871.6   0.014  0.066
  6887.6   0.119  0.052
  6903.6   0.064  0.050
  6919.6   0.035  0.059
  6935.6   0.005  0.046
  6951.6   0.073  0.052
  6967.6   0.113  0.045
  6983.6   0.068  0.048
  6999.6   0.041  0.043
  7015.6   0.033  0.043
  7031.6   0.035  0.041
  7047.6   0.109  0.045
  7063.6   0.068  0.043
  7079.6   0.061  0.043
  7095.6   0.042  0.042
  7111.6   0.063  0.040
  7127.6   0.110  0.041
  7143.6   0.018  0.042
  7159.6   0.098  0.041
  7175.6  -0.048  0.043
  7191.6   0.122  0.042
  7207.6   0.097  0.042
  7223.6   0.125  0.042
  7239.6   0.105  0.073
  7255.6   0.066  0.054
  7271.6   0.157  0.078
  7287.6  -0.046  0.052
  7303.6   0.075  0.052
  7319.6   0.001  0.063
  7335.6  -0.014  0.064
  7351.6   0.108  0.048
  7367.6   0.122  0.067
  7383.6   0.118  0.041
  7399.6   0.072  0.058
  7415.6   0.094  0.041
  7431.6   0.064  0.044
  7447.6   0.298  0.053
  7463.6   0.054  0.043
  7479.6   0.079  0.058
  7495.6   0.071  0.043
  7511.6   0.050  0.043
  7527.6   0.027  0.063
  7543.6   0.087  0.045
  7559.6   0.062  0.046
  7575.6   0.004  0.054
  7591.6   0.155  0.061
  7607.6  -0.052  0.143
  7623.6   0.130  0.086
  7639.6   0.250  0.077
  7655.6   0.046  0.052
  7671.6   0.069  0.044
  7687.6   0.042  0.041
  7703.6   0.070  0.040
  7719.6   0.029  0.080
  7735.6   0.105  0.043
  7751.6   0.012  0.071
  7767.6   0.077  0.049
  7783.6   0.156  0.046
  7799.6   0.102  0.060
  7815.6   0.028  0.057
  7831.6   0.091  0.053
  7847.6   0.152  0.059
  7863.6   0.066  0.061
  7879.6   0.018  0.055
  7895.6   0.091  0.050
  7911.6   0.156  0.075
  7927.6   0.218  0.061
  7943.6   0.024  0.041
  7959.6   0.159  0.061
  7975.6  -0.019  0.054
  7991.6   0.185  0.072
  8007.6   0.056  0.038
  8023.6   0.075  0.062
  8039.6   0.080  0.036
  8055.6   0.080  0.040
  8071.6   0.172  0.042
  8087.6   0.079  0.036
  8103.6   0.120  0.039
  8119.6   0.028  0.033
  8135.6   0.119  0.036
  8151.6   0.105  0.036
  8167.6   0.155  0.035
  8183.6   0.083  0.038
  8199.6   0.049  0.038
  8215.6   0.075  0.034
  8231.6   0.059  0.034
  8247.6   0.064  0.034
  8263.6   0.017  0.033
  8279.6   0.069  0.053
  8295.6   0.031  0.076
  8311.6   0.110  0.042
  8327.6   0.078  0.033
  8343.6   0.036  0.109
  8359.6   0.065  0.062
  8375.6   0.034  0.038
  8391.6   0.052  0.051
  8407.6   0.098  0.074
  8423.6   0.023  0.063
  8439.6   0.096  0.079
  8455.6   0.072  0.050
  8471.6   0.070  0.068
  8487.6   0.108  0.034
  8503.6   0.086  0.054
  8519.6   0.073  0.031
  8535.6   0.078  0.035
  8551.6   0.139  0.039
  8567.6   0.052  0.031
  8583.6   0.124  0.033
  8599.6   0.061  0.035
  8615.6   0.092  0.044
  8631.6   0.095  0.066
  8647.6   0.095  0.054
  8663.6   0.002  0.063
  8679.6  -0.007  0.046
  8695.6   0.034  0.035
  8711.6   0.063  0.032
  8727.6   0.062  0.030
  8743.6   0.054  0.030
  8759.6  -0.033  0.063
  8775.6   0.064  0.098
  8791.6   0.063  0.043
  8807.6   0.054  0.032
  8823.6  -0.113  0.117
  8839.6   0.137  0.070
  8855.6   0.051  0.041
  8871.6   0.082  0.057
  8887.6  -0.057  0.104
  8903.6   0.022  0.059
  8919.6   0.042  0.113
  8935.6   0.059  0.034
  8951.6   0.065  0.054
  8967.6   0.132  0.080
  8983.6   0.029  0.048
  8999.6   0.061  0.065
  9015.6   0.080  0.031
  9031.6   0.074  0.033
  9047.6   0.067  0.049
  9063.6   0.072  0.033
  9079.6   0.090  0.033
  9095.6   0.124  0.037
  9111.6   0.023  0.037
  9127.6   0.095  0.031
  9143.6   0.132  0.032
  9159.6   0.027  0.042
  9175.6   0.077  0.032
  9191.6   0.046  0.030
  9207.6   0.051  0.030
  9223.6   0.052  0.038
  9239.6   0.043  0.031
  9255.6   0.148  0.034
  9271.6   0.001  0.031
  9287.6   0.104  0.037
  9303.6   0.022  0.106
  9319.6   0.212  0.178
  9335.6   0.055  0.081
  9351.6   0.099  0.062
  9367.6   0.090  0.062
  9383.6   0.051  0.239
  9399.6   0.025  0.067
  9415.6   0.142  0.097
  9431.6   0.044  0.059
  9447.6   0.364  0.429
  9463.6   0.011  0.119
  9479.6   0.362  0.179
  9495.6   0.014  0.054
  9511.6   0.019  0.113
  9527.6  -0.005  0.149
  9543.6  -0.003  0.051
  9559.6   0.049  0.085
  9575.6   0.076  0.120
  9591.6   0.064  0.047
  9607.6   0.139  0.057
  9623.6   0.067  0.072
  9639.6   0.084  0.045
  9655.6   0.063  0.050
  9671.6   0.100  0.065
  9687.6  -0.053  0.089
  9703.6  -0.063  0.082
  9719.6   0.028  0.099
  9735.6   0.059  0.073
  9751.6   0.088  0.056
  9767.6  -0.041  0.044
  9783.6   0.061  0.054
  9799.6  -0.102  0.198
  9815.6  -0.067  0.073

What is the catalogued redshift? 0.230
